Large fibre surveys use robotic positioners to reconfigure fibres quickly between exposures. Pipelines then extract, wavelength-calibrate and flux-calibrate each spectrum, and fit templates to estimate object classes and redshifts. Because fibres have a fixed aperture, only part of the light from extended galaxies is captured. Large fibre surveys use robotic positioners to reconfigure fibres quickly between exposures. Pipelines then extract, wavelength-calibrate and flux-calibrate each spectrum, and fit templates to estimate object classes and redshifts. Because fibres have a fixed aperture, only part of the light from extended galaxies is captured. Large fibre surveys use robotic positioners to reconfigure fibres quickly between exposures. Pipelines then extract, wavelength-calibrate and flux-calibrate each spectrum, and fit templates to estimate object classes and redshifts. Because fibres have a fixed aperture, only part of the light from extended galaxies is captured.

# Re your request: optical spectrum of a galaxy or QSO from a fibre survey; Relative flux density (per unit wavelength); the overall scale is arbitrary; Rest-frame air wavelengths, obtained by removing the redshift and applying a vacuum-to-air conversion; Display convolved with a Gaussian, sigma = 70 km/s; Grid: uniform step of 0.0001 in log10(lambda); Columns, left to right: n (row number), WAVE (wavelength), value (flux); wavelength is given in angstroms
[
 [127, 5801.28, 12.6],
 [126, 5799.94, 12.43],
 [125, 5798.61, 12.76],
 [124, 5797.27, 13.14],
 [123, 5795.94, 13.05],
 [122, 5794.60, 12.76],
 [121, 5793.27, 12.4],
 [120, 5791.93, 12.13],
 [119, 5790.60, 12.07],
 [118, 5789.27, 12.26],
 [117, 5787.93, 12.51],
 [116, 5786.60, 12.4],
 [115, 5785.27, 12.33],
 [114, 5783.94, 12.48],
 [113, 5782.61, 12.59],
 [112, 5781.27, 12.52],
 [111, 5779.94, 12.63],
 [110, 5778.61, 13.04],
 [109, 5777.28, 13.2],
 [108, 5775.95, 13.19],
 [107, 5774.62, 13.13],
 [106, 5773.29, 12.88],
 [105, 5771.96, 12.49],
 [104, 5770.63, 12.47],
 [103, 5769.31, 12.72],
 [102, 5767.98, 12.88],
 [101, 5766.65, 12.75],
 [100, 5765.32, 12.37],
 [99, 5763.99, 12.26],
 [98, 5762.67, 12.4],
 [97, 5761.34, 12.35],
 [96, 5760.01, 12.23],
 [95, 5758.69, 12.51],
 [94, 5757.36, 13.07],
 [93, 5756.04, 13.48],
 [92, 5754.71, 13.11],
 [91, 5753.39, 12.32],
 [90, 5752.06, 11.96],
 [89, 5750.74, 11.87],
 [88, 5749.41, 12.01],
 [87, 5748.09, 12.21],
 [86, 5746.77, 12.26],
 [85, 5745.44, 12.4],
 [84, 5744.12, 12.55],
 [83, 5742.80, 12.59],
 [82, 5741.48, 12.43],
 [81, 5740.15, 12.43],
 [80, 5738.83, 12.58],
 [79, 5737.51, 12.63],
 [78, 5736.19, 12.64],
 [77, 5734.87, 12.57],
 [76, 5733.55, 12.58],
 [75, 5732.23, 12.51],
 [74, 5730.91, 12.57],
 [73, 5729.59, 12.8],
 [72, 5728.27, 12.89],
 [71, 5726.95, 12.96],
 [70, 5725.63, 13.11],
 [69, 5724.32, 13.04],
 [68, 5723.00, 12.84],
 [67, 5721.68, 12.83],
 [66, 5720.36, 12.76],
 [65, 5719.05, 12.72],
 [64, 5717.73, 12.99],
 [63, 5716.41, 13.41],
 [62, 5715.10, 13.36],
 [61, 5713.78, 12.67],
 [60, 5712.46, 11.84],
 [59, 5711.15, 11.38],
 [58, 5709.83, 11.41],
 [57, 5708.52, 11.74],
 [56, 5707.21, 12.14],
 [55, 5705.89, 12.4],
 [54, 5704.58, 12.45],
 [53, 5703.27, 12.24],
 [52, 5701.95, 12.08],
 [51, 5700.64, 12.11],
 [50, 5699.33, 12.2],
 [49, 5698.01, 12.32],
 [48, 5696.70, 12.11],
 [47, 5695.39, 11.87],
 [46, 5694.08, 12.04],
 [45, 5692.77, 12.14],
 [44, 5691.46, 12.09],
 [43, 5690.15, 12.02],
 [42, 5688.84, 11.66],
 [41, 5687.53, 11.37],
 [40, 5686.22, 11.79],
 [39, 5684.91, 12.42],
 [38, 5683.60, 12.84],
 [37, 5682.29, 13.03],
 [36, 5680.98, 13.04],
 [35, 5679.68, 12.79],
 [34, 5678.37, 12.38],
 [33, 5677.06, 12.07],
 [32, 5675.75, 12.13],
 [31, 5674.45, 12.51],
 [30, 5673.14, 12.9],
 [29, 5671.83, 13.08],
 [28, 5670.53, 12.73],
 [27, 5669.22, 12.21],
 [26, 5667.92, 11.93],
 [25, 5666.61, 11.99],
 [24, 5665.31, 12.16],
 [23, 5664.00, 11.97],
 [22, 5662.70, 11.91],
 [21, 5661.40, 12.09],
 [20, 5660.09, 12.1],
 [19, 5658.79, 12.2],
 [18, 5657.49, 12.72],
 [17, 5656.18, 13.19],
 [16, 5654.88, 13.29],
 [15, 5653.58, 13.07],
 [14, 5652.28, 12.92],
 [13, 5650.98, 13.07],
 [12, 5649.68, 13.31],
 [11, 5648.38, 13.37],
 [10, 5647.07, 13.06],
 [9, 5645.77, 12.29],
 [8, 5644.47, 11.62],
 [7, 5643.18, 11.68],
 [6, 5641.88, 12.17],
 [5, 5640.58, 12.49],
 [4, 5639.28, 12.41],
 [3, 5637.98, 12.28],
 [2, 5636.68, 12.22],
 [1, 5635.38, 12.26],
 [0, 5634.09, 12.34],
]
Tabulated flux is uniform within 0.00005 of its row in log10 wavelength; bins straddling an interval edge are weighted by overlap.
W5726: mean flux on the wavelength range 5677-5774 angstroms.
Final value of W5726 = 12.5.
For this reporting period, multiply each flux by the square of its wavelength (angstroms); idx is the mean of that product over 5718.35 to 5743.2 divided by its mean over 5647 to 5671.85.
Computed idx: 1.0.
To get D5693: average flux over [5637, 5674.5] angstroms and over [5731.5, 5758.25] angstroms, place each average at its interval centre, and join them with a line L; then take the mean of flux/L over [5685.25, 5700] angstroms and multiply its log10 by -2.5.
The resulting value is 0.05 mag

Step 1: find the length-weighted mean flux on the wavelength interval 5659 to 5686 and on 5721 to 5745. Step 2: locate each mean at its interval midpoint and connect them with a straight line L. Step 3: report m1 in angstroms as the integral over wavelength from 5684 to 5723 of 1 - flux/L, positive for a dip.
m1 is 1.0 angstroms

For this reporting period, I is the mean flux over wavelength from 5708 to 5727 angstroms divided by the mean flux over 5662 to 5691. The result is 1.02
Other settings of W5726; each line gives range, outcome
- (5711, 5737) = 12.7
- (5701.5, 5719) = 12.3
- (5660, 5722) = 12.3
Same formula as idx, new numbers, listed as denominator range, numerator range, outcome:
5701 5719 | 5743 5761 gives 1.03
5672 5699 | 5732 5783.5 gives 1.05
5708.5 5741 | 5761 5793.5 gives 1.01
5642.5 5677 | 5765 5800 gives 1.06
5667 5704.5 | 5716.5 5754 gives 1.04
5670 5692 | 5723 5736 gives 1.05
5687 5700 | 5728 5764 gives 1.06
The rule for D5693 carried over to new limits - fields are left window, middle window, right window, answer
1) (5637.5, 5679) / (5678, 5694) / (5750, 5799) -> 0.02 mag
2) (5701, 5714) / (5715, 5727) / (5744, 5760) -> -0.07 mag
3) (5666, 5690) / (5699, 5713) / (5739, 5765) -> 0.04 mag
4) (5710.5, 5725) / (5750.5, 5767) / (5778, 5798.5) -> 0.01 mag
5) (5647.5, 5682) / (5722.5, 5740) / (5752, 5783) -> -0.01 mag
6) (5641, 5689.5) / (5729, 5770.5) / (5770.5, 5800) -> 0.01 mag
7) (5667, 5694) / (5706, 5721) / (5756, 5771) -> 0.00 mag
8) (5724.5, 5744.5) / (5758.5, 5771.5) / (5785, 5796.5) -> 0.00 mag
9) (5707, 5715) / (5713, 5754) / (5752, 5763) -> -0.03 mag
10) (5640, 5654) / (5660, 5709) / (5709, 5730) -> 0.04 mag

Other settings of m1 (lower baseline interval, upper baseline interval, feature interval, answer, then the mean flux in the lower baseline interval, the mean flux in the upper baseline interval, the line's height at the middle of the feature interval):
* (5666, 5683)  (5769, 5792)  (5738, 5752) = 0.3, 12.5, 12.6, 12.6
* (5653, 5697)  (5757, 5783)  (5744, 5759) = 0.2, 12.3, 12.7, 12.6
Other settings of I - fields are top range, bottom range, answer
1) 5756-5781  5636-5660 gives 1.01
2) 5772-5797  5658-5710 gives 1.03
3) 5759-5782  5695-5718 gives 1.03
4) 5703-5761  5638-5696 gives 1.01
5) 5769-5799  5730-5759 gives 1.01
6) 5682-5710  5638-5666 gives 0.97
